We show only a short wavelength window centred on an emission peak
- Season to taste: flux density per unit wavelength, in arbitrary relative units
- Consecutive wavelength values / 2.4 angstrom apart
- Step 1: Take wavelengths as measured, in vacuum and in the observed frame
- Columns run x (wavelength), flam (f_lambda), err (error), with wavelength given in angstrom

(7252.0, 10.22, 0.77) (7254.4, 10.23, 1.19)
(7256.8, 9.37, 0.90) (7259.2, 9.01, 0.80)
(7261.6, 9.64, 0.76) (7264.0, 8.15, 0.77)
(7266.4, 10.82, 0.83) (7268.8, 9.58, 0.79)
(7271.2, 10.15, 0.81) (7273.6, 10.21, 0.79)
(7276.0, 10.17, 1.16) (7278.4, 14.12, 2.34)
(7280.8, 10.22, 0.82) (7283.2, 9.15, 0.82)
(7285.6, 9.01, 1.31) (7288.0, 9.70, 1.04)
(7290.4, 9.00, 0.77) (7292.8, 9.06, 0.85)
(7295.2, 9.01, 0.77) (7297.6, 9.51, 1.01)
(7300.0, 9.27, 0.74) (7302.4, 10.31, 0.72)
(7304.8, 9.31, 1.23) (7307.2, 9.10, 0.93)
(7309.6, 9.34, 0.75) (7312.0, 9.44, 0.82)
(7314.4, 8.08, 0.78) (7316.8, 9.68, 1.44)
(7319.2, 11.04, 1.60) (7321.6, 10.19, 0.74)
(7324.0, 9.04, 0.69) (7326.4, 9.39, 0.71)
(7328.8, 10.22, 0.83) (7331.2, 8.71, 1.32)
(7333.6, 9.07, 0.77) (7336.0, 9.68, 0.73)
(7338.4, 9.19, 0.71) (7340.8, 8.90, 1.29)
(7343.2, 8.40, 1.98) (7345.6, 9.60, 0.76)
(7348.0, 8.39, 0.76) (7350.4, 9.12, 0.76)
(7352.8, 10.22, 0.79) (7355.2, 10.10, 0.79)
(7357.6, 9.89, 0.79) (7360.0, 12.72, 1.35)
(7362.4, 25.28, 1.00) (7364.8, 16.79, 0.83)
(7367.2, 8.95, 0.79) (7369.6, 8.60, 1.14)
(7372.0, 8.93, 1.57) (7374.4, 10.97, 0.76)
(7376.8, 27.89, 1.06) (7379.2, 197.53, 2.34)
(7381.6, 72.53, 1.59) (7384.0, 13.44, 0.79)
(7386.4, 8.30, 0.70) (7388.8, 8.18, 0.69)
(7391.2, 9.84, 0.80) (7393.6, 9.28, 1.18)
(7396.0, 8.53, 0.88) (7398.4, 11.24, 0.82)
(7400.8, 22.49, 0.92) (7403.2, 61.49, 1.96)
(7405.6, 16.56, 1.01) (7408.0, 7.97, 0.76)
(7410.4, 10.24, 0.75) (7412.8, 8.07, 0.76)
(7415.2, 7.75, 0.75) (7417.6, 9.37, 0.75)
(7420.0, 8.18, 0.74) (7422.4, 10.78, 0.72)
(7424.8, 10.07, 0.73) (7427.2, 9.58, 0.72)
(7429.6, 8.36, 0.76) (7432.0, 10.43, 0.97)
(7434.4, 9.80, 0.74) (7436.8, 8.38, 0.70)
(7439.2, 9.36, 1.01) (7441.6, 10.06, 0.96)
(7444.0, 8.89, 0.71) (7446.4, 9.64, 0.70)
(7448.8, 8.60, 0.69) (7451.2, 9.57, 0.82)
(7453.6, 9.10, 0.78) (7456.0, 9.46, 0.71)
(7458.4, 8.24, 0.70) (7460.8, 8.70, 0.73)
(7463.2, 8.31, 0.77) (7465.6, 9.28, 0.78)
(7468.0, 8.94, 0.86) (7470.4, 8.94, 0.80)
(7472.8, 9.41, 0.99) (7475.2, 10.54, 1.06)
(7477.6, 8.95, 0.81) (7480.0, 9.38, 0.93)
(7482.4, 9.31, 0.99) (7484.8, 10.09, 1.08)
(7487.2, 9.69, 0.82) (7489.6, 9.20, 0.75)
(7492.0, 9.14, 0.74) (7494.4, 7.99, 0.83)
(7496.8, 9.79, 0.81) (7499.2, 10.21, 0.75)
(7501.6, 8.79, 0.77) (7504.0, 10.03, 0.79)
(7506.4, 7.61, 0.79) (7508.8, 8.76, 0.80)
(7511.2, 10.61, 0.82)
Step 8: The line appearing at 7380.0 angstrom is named Halpha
